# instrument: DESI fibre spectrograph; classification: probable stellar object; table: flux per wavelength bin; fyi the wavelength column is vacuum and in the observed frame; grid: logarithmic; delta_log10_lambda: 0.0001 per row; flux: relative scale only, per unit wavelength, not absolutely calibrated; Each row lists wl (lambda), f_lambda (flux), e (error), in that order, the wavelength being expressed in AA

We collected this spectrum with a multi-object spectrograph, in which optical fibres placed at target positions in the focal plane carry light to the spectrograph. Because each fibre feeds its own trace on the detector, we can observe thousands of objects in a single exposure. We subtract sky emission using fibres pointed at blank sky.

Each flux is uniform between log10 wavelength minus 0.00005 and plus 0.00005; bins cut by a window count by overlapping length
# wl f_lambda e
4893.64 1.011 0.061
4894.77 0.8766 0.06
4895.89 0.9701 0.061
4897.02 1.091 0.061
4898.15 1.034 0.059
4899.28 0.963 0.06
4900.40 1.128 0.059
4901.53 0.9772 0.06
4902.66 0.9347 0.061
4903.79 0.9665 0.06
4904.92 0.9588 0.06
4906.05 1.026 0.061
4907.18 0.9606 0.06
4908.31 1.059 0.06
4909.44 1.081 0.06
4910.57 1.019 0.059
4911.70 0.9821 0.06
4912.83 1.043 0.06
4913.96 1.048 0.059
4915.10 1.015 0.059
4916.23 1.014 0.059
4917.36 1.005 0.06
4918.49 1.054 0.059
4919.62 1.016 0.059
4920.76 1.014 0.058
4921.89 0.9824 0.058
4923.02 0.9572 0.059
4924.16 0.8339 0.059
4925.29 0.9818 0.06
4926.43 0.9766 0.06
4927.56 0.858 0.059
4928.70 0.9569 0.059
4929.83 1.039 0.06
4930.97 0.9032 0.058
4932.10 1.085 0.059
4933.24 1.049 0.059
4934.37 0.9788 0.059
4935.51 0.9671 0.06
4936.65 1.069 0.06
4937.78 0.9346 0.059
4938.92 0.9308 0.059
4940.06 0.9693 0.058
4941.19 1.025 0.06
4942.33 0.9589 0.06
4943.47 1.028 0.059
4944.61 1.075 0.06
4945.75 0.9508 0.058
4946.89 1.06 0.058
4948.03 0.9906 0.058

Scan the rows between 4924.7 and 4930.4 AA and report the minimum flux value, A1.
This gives 0.858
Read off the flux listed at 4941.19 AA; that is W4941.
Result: 1.025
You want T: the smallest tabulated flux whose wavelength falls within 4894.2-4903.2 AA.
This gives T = 0.8766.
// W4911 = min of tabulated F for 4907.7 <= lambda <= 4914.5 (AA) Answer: 0.9821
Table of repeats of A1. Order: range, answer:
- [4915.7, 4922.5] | 0.9824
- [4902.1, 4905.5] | 0.9347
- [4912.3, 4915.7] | 1.015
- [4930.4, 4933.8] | 0.9032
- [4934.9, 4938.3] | 0.9346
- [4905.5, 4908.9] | 0.9606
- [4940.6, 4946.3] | 0.9508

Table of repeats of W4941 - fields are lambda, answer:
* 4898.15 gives 1.034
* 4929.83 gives 1.039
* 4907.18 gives 0.9606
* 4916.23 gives 1.014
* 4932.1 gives 1.085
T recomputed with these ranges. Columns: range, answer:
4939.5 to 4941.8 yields 0.9693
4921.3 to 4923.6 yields 0.9572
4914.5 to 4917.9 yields 1.005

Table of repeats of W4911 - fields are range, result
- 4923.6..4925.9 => 0.8339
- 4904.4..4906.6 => 0.9588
